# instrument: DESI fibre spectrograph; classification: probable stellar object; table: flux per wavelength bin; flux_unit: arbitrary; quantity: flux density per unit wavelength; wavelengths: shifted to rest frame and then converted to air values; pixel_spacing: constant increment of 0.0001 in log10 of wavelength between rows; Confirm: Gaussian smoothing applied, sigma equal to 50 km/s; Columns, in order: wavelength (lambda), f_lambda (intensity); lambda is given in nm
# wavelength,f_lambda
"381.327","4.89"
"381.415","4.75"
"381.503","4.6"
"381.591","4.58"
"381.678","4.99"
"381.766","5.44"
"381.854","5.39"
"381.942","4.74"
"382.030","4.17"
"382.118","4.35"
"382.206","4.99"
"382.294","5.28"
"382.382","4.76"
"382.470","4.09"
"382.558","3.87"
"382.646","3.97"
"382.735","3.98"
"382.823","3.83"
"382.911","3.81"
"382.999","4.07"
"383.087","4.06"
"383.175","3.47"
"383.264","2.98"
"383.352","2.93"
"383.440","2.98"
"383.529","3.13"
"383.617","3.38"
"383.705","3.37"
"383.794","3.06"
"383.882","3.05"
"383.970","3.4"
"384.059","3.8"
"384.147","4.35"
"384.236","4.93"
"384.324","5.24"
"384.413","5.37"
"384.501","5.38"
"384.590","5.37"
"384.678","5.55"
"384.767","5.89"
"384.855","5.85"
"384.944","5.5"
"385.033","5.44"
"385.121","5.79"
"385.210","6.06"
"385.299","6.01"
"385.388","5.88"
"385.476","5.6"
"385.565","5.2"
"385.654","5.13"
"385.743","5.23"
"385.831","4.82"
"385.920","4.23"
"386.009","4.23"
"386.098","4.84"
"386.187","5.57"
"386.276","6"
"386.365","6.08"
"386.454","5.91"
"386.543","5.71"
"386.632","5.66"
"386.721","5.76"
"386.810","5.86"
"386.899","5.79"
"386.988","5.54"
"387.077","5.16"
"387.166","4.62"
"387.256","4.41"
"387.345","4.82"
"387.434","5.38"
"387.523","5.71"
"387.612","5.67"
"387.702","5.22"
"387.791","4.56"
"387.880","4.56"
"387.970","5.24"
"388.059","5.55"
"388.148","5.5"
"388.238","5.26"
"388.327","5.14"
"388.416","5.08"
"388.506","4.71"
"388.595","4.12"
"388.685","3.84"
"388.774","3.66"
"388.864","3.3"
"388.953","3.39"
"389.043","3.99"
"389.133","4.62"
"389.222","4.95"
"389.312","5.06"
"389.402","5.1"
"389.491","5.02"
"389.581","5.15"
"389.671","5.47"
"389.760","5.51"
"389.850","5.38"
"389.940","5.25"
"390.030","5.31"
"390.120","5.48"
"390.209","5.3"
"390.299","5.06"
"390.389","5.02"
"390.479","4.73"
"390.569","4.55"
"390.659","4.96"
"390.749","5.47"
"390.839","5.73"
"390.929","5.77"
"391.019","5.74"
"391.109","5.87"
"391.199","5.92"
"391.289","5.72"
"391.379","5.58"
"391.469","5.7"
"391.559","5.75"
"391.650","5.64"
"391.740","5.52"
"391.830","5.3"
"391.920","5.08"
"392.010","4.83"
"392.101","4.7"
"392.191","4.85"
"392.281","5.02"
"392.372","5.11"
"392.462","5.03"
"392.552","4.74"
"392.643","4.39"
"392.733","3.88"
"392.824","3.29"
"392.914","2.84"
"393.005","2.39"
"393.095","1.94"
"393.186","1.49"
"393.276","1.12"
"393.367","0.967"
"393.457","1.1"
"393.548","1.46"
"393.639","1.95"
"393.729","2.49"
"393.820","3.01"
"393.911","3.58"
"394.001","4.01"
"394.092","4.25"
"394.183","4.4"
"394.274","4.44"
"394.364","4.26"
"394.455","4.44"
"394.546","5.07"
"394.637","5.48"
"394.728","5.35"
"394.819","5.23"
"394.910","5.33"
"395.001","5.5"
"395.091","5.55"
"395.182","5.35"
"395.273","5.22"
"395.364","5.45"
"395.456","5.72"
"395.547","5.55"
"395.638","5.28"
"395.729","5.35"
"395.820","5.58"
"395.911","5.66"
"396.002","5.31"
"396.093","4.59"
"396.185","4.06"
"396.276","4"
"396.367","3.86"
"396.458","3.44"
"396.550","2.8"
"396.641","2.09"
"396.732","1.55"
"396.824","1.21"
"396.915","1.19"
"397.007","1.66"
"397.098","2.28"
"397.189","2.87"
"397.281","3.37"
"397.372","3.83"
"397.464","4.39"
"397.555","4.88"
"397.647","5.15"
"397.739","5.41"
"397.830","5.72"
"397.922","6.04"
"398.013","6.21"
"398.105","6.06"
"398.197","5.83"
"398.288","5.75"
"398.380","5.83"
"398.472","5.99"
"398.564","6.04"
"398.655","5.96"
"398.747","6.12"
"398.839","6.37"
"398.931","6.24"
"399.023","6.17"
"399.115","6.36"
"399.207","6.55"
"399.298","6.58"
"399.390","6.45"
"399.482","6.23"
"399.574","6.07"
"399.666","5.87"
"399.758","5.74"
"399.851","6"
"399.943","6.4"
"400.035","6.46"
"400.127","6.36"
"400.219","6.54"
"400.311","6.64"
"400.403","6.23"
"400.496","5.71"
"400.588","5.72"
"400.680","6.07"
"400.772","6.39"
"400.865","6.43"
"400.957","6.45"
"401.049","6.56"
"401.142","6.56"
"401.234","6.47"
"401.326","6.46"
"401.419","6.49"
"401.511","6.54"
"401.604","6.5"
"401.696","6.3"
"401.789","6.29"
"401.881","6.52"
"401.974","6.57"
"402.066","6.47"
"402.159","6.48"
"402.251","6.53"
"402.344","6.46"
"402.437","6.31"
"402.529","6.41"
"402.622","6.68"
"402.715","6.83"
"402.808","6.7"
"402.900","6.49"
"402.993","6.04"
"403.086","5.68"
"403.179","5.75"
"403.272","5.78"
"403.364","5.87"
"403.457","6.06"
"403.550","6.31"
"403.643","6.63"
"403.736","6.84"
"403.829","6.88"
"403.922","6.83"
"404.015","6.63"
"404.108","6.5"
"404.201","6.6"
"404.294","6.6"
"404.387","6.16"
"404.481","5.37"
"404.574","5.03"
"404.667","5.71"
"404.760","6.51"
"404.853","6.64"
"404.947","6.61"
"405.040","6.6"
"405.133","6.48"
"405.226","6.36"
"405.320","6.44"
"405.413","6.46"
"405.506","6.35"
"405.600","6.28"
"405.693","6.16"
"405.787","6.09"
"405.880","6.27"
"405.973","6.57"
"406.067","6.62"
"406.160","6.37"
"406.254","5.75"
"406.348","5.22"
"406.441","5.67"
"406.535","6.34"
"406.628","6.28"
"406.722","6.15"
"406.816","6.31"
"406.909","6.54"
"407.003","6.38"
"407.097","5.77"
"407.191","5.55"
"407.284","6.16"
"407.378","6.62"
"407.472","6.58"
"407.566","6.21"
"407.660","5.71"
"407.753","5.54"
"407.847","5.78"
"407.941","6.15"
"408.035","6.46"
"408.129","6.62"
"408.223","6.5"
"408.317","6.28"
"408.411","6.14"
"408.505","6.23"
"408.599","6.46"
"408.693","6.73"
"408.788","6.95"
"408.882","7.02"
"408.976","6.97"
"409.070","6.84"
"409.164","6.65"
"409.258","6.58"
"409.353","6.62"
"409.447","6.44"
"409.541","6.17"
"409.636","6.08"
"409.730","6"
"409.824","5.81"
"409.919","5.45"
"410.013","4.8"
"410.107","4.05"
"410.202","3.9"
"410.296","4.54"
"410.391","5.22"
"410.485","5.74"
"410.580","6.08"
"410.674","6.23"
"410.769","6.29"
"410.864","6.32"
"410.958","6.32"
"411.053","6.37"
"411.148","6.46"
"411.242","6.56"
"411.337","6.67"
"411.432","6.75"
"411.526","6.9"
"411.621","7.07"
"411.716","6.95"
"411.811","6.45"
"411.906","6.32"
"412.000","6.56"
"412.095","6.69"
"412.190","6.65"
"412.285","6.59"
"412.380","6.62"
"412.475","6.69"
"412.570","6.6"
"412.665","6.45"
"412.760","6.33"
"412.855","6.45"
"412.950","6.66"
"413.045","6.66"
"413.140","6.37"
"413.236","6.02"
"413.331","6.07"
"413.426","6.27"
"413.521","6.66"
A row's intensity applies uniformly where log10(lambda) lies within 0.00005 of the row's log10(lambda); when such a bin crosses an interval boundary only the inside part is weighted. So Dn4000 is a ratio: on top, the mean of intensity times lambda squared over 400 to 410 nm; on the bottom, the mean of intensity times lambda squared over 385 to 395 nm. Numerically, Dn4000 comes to 1.43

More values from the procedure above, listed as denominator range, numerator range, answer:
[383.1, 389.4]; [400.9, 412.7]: 1.44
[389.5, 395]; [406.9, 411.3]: 1.48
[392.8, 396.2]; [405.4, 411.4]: 1.61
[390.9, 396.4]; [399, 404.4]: 1.49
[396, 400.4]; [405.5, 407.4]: 1.27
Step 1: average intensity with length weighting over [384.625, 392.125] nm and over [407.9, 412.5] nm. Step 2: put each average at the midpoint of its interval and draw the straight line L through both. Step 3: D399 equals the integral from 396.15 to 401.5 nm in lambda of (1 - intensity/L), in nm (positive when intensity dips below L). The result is 0.41 nm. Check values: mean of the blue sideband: 5.22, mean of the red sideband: 6.26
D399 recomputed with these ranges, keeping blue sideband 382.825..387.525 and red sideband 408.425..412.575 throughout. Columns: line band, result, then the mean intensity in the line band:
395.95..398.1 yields 0.672 nm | 3.79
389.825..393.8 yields 0.624 nm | 4.38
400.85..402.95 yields -0.264 nm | 6.5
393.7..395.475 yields 0.218 nm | 4.71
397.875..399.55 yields -0.166 nm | 6.15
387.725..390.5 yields 0.115 nm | 4.85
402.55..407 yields -0.259 nm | 6.28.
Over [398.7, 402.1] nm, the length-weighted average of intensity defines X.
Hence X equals 6.32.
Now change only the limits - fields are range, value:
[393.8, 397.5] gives 4.19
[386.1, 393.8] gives 4.71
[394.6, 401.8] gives 5.36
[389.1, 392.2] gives 5.3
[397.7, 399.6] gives 6.1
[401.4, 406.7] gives 6.31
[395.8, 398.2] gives 3.99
